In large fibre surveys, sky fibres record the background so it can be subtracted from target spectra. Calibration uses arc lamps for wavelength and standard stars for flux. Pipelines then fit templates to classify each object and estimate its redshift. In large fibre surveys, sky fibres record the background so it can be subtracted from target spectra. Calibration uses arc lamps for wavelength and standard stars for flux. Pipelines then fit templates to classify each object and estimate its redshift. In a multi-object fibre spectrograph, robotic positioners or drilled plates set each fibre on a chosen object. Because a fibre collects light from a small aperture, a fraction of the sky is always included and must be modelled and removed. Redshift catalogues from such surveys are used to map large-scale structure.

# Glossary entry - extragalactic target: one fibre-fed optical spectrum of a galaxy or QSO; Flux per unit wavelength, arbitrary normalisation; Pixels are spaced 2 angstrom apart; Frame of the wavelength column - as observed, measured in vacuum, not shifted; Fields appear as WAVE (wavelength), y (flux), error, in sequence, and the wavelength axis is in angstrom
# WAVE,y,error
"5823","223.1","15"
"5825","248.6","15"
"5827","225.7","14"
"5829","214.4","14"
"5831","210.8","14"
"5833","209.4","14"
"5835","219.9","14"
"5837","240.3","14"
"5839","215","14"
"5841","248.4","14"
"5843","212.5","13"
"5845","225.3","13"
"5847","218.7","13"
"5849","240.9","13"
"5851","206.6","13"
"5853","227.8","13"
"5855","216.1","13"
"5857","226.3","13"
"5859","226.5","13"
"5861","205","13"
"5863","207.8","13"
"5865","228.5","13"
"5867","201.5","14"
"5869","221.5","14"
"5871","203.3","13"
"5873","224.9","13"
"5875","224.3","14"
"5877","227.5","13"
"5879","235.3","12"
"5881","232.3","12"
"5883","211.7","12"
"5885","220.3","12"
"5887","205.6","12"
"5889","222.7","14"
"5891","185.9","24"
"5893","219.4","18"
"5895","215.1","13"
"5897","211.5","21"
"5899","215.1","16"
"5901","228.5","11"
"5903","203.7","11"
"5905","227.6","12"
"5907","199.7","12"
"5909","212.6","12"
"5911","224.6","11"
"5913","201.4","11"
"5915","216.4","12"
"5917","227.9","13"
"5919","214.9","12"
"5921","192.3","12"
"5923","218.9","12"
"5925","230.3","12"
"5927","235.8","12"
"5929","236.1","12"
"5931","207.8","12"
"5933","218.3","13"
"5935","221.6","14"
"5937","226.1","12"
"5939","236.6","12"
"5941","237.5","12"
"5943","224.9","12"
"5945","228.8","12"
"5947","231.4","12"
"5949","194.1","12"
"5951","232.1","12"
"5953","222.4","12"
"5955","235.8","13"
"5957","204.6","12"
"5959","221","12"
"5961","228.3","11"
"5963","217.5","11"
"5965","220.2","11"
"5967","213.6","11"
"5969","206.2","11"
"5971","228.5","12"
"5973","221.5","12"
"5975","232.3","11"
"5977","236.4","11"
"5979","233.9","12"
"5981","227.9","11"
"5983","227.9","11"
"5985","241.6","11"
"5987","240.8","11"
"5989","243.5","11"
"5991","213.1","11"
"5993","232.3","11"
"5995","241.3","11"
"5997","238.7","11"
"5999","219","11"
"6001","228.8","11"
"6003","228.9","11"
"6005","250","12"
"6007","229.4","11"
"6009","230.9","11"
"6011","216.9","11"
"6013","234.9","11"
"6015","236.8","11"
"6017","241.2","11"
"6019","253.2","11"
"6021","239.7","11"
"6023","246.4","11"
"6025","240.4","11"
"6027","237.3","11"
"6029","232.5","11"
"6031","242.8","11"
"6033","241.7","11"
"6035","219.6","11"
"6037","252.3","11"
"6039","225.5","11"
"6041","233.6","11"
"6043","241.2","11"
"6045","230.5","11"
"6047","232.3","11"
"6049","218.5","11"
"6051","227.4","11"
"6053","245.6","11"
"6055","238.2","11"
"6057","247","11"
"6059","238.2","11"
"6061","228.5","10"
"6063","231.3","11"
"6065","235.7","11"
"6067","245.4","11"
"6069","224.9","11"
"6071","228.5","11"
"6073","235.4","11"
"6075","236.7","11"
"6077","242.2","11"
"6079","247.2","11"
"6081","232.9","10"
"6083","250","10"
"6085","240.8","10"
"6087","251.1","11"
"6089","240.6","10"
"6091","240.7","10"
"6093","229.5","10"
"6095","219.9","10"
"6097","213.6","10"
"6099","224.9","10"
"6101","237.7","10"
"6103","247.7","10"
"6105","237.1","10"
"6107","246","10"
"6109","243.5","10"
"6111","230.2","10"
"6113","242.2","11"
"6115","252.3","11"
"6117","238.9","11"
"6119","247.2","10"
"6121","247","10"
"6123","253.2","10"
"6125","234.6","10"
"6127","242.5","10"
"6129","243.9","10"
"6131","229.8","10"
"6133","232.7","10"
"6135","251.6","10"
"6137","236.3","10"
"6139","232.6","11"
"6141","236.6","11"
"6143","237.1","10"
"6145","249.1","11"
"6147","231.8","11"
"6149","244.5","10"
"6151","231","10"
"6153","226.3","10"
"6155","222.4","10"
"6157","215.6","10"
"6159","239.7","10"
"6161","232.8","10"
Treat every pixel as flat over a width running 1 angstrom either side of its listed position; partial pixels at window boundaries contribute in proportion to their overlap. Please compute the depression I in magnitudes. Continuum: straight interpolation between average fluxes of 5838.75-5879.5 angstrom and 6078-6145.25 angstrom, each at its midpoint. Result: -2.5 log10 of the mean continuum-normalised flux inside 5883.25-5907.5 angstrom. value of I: 0.05 mag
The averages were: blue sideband 221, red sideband 239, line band 213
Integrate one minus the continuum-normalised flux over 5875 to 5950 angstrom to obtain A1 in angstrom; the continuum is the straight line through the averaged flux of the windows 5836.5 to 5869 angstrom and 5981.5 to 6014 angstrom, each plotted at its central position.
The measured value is 2.29 angstrom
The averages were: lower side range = 221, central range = 219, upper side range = 232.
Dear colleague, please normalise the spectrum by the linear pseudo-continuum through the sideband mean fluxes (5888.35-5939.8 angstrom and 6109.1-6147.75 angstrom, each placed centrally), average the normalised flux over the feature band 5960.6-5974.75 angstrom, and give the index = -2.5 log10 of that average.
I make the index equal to 0.02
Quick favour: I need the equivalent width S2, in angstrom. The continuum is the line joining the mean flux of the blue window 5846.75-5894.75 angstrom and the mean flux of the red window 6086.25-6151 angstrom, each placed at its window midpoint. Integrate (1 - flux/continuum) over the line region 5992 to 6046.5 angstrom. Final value -1.2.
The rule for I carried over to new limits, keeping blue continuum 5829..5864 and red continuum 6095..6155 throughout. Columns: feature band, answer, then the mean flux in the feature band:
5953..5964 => 0.03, 222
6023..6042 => -0.02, 237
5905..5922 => 0.06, 212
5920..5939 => 0.02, 222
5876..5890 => 0.00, 222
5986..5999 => -0.02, 234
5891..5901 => 0.05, 214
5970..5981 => -0.01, 230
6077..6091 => -0.04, 243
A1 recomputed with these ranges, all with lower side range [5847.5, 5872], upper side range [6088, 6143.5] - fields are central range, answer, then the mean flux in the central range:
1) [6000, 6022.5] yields -0.58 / 236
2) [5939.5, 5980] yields 0.36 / 224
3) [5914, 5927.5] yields 0.22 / 219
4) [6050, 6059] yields -0.23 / 239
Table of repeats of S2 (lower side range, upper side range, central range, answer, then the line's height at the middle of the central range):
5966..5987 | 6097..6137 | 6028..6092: -0.4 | 235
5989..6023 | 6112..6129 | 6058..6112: 1.1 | 241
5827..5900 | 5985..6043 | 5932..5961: 0.5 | 228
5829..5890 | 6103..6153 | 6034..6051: 0.2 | 234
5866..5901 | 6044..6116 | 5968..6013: -0.6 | 227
